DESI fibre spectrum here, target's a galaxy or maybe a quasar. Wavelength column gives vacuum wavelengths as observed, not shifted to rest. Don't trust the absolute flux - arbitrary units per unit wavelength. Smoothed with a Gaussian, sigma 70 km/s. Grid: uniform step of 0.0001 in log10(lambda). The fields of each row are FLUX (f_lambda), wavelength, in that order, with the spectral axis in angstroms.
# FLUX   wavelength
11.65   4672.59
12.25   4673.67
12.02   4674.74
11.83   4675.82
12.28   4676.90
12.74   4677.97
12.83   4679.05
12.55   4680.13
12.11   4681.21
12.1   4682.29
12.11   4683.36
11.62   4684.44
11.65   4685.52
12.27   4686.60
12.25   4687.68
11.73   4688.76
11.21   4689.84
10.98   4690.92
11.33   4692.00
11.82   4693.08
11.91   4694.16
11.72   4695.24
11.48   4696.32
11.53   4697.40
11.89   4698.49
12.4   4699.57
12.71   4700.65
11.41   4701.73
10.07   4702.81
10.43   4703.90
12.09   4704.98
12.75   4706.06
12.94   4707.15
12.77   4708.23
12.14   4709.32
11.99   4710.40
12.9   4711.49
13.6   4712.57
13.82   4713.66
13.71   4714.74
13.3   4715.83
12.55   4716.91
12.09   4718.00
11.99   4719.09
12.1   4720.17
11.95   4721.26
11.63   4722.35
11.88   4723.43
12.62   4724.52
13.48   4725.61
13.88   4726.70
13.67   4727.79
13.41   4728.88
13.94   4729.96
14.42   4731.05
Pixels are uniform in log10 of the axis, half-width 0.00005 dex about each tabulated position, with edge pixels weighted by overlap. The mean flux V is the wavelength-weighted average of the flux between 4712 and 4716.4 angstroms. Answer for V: 13.6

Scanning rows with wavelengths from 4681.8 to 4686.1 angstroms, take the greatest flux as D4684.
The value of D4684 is 12.11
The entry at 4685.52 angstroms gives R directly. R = 11.65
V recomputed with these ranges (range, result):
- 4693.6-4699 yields 11.7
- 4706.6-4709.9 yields 12.6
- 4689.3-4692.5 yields 11.2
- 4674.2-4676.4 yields 11.9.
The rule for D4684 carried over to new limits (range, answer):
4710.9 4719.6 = 13.82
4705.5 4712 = 12.94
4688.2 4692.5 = 11.73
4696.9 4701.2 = 12.71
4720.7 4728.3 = 13.88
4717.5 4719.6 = 12.09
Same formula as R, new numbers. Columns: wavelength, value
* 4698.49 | 11.89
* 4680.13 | 12.55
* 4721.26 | 11.95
